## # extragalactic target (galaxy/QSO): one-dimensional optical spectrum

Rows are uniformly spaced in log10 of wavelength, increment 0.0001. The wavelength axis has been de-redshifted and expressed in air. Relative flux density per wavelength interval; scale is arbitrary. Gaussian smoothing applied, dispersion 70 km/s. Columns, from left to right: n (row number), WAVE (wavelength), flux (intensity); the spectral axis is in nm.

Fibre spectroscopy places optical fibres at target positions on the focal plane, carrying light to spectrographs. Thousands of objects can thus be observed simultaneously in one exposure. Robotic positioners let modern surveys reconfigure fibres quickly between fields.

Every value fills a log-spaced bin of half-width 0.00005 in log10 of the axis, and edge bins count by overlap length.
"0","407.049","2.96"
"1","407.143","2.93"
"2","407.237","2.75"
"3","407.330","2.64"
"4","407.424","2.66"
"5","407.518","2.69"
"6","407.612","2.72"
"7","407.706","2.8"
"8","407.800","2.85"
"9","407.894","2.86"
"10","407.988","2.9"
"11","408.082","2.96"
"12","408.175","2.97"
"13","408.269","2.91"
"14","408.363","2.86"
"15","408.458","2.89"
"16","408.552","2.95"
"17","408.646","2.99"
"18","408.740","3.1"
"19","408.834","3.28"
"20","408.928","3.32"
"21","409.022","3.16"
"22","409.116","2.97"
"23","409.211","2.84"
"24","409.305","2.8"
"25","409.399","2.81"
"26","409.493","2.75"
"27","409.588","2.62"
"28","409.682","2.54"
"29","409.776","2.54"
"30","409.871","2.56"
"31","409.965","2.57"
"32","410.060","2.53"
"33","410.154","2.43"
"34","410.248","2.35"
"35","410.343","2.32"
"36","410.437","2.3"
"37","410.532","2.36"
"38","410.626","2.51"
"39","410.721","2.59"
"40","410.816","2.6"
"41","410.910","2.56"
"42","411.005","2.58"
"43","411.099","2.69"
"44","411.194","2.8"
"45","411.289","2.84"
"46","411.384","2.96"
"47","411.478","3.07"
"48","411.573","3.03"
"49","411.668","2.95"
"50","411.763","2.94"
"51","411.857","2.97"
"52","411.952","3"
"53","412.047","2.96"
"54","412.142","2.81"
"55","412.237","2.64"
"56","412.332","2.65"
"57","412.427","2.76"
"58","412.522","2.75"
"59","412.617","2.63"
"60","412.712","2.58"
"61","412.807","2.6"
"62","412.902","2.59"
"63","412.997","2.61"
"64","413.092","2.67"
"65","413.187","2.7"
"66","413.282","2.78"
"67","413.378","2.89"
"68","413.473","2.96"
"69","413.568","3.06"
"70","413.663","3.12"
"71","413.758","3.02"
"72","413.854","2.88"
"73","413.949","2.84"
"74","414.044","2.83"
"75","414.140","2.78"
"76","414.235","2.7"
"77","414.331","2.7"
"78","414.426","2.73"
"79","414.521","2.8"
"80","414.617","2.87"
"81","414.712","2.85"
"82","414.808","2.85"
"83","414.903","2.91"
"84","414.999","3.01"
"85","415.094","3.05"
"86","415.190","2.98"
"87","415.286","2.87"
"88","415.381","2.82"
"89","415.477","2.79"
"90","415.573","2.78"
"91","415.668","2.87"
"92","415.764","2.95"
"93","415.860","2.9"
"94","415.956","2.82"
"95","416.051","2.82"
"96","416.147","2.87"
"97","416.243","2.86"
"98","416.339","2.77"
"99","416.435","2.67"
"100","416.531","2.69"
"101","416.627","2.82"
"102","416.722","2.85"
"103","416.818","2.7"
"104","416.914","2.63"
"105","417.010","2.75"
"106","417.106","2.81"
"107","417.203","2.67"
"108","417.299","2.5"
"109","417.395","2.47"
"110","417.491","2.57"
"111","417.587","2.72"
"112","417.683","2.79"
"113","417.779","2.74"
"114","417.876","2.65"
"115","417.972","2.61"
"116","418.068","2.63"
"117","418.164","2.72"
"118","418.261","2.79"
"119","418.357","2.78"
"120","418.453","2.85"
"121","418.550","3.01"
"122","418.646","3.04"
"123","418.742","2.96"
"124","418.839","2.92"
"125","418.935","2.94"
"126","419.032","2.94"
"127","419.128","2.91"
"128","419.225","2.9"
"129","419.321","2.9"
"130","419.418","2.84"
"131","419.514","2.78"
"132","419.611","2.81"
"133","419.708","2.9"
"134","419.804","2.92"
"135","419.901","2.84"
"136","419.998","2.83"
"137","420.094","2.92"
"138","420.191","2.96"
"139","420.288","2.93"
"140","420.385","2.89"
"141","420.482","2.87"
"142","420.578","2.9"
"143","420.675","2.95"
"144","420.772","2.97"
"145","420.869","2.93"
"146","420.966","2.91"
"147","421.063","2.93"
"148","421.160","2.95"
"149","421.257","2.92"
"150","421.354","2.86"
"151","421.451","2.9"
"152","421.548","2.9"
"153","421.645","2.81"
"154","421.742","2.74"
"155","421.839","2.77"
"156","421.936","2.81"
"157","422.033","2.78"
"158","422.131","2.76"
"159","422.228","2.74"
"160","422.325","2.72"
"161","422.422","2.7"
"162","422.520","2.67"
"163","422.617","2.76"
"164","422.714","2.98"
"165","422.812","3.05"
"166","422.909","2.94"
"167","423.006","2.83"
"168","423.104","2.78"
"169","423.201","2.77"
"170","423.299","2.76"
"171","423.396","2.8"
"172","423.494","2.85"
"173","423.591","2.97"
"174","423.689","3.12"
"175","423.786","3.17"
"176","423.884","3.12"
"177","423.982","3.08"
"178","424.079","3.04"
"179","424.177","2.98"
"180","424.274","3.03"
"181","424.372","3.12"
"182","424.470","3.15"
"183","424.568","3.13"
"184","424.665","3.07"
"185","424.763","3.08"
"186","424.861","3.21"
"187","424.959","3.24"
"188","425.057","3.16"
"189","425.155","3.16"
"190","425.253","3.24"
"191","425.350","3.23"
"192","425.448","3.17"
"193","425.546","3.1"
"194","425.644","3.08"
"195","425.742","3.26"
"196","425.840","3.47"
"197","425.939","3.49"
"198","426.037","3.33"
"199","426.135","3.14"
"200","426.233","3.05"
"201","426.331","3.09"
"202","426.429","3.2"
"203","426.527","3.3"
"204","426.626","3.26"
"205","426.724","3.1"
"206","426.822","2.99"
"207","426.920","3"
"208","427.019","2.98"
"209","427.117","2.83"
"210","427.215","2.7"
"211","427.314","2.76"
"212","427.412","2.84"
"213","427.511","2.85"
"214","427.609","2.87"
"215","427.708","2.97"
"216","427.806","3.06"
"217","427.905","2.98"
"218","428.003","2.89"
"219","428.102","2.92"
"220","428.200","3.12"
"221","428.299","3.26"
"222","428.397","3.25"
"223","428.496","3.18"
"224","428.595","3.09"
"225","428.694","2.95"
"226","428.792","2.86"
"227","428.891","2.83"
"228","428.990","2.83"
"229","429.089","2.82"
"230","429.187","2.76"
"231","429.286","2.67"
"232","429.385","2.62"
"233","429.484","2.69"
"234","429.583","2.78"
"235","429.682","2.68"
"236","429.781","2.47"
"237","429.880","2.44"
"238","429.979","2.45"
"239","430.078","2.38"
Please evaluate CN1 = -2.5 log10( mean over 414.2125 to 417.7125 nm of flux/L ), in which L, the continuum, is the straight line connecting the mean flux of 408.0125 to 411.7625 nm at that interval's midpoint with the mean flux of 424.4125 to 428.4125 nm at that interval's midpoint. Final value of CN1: 0.04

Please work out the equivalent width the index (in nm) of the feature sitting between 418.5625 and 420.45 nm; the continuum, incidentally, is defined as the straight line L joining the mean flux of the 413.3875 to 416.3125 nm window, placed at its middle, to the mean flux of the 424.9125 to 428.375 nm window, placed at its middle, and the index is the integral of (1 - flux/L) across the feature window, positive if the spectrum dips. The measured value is 0.04 nm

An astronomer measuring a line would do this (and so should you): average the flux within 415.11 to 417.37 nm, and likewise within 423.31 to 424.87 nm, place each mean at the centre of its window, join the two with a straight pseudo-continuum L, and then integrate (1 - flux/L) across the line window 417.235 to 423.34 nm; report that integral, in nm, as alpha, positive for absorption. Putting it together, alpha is 0.19 nm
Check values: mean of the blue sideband 2.79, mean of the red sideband 3.05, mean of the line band 2.83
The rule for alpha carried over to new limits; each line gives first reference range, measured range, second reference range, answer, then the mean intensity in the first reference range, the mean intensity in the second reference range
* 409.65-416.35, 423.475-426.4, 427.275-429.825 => -0.30 nm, 2.77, 2.89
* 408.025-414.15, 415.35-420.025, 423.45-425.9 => 0.24 nm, 2.78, 3.13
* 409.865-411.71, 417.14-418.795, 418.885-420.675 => 0.06 nm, 2.63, 2.89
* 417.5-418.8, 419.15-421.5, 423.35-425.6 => 0.00 nm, 2.79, 3.1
